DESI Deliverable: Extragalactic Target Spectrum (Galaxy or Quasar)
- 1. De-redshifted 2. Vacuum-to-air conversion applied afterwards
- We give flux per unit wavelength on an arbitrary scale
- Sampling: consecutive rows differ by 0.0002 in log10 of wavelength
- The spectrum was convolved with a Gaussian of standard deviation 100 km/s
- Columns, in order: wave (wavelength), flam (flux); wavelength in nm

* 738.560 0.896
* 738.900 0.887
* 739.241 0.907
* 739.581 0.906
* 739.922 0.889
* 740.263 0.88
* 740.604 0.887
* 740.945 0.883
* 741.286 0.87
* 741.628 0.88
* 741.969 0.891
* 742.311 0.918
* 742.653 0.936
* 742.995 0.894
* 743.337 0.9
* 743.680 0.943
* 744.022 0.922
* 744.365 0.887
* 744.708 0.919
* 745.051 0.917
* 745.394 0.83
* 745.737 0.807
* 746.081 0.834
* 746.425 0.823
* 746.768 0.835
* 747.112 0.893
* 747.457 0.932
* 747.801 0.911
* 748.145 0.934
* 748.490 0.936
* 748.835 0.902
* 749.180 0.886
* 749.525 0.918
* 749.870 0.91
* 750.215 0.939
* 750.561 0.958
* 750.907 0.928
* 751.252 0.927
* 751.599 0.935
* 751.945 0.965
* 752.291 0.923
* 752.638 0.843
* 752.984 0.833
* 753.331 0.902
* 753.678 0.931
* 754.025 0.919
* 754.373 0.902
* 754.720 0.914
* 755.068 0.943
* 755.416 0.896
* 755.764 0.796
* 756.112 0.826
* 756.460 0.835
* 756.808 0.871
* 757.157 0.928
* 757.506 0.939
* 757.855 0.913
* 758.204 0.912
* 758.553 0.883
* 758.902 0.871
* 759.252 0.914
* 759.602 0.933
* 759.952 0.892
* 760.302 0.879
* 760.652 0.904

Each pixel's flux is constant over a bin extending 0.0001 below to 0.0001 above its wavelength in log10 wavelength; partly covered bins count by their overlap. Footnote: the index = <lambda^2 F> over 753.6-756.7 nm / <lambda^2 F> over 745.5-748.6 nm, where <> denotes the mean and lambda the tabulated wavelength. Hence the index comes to 1.03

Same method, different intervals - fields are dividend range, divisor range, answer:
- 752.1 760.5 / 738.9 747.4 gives 1.04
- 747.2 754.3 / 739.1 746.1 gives 1.05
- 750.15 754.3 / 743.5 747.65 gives 1.06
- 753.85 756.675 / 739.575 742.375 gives 1.03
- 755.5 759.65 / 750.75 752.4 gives 0.96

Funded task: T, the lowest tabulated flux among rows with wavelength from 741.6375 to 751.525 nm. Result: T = 0.807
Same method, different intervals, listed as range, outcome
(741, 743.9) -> 0.87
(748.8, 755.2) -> 0.833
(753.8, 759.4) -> 0.796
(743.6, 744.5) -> 0.887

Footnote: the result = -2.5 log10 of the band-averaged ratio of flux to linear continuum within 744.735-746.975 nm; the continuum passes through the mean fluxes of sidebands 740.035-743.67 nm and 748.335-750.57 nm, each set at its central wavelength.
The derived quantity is 0.08 mag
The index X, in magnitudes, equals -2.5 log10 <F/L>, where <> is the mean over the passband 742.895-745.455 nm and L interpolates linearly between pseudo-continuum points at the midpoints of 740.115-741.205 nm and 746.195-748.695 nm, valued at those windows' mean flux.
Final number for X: -0.02 mag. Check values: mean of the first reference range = 0.883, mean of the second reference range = 0.893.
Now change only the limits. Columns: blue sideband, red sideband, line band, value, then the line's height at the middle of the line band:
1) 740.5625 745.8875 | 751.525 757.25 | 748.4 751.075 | -0.04 mag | 0.892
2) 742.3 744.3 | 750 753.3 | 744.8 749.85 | 0.04 mag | 0.917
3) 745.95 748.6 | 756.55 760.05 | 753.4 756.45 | 0.01 mag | 0.899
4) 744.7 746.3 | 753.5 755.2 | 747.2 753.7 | -0.03 mag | 0.892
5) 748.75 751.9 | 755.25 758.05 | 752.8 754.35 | 0.00 mag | 0.9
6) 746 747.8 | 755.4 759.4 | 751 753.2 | -0.04 mag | 0.875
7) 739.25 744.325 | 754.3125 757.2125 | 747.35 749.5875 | -0.03 mag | 0.889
